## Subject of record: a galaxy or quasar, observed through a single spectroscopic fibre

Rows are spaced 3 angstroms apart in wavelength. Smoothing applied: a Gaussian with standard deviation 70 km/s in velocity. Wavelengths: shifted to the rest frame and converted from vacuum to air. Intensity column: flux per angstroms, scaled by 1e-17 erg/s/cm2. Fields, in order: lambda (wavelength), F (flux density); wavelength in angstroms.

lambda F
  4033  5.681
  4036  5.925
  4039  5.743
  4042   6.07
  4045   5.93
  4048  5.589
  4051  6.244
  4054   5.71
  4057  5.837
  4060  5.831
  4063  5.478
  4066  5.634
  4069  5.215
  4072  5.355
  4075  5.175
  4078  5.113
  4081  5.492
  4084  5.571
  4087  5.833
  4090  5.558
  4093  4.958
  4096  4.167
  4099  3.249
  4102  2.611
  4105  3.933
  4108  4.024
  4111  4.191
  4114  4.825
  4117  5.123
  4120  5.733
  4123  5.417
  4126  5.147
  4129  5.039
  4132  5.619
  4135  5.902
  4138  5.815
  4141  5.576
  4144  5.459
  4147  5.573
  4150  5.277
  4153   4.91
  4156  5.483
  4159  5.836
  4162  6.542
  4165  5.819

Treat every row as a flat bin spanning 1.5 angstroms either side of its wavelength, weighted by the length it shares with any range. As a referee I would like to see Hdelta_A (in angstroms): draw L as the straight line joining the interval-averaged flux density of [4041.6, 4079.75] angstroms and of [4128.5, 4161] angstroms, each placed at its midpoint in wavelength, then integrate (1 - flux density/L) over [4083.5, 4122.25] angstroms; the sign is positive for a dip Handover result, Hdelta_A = 6.8 angstroms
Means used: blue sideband 5.62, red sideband 5.53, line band 4.59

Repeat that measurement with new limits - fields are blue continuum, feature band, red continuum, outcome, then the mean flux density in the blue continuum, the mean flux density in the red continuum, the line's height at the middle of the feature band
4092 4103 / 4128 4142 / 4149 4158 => -2.52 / 3.74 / 5.25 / 4.76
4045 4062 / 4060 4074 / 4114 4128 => 0.67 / 5.84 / 5.29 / 5.73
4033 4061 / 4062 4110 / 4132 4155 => 7.59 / 5.87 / 5.51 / 5.72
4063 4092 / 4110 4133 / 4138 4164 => 1.61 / 5.43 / 5.6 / 5.53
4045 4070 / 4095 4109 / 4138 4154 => 5.04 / 5.72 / 5.42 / 5.57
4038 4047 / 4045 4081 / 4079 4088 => 1.11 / 5.91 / 5.59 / 5.75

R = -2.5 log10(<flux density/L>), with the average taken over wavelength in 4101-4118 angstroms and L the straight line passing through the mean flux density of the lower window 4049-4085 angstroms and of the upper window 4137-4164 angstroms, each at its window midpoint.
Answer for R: 0.327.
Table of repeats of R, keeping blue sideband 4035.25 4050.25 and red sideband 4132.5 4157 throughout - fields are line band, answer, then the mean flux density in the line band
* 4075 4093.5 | 0.06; 5.43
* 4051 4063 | 0.00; 5.81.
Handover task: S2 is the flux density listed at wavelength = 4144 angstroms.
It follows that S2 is 5.459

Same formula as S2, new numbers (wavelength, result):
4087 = 5.833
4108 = 4.024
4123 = 5.417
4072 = 5.355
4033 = 5.681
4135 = 5.902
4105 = 3.933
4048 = 5.589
